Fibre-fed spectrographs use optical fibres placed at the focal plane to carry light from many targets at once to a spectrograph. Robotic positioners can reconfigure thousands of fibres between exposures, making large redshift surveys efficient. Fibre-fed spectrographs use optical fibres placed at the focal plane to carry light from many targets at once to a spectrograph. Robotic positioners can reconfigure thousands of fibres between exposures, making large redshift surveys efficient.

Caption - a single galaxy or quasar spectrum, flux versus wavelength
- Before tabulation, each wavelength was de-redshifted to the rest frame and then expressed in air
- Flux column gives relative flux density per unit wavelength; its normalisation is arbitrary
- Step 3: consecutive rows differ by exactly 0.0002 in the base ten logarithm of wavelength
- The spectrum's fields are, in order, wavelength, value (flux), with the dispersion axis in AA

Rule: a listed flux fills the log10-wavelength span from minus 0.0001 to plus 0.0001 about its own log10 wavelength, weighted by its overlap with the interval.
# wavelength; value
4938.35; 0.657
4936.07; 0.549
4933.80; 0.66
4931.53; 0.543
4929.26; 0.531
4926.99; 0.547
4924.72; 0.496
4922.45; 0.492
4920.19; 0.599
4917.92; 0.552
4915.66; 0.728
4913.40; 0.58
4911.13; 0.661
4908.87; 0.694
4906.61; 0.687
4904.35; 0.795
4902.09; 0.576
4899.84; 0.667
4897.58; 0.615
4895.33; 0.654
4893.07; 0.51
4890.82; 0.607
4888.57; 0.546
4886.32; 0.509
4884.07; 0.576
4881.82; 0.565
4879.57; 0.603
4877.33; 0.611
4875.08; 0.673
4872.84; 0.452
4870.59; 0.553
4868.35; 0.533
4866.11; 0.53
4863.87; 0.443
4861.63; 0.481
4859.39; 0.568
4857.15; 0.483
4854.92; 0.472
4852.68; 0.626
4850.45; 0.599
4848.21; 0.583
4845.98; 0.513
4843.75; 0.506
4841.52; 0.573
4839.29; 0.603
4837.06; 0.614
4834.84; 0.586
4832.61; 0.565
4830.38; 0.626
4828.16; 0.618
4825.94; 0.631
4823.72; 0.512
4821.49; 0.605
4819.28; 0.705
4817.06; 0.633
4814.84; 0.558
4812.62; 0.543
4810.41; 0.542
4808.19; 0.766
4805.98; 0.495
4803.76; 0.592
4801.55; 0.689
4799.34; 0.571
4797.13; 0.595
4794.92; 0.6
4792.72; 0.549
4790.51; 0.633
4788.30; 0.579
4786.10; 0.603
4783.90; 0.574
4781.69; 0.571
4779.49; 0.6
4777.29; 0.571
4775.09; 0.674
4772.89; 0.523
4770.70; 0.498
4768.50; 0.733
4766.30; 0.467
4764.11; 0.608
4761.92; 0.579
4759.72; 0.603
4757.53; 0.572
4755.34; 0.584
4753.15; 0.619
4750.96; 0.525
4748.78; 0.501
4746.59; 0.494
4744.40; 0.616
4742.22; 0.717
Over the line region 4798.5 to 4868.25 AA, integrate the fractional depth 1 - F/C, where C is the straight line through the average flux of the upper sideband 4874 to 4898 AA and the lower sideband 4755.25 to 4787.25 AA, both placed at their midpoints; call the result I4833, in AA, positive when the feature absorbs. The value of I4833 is 1.3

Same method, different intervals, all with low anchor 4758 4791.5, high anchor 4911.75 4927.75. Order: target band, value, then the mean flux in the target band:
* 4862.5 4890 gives 1.3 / 0.55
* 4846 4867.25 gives 1.8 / 0.531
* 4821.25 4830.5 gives -0.2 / 0.595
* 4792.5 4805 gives -0.4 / 0.602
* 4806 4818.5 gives -0.4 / 0.601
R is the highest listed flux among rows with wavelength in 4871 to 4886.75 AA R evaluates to 0.673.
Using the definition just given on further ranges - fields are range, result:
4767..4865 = 0.766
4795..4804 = 0.689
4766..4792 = 0.733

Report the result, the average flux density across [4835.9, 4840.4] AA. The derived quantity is 0.609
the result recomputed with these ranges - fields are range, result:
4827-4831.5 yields 0.622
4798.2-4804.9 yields 0.616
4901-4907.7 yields 0.686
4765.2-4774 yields 0.556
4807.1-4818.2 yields 0.608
